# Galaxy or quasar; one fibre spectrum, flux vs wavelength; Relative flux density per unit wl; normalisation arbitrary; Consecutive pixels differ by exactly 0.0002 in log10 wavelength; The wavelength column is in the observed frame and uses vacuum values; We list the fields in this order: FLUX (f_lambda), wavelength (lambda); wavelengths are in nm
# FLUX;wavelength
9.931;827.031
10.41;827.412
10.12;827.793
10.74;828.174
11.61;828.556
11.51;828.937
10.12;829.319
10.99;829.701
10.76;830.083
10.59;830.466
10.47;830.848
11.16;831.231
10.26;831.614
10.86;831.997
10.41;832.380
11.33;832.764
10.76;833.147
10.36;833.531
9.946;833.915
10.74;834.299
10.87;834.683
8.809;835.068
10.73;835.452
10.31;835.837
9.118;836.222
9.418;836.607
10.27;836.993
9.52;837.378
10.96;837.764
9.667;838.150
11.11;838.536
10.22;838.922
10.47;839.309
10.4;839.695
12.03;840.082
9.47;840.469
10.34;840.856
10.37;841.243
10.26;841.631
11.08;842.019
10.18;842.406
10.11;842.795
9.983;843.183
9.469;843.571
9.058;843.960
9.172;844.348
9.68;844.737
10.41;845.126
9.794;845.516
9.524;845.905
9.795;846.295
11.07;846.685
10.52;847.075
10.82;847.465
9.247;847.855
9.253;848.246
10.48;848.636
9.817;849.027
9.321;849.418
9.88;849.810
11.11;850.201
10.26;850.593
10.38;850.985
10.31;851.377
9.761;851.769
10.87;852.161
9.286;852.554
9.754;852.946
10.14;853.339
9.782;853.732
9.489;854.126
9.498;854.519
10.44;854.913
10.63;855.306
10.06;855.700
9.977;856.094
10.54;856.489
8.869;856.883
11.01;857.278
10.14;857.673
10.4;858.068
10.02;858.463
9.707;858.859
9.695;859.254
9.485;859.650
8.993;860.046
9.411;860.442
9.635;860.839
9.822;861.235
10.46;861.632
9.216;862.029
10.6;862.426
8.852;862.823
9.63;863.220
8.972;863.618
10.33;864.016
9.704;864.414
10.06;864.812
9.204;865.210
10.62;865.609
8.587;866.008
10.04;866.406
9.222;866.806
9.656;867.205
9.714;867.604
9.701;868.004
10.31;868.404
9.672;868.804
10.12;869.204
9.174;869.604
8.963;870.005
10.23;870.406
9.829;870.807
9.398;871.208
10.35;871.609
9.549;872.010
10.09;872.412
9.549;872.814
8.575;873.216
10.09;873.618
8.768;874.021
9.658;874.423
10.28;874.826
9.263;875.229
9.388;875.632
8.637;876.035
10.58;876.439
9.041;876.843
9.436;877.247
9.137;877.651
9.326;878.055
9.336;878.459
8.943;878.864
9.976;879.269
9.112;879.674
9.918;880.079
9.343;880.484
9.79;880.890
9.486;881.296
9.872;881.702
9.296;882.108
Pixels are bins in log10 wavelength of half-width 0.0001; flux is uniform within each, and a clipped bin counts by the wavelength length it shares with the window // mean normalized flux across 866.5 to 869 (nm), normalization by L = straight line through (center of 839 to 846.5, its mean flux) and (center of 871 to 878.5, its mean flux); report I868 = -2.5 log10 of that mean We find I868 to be -0.011 mag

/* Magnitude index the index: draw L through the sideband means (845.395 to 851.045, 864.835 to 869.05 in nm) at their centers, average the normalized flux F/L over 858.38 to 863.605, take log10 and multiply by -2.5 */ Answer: 0.02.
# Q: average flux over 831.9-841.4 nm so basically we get 10.3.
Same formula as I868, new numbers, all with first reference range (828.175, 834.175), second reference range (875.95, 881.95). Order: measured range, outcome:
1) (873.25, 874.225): 0.04 mag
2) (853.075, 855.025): 0.03 mag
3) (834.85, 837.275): 0.09 mag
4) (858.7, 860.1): 0.05 mag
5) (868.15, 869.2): -0.03 mag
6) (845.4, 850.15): 0.03 mag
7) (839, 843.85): 0.02 mag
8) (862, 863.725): 0.04 mag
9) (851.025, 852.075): 0.00 mag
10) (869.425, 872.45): 0.00 mag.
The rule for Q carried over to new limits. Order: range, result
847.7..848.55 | 9.41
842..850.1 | 9.93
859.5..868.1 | 9.63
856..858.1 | 10.1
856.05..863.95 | 9.78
